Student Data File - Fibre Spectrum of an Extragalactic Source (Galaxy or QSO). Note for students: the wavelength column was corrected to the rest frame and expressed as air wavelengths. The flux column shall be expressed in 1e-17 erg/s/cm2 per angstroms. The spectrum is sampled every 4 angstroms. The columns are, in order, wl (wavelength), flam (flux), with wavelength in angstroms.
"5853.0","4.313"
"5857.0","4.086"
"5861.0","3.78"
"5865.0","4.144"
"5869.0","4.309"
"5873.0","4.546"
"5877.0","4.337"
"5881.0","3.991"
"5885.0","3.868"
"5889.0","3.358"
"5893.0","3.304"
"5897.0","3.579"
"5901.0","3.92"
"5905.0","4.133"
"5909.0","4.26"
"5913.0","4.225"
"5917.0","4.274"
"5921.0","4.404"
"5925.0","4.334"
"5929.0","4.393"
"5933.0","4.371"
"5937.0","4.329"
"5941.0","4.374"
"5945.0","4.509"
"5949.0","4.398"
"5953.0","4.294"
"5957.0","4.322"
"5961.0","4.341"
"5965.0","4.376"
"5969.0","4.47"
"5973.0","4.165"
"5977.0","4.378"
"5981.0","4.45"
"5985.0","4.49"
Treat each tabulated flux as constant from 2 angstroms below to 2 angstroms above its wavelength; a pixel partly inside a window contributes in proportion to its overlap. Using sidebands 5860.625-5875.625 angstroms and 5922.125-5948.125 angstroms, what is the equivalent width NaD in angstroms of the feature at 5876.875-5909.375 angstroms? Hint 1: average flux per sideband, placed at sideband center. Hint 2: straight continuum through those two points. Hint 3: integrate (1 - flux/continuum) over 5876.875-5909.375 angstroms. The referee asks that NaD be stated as 3.7 angstroms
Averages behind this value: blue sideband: 4.25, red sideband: 4.39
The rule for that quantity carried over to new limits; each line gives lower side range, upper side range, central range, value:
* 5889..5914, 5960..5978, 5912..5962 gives -3.0 angstroms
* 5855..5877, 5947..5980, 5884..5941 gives 2.6 angstroms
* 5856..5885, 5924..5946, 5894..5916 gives 1.4 angstroms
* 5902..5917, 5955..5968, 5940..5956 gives -0.3 angstroms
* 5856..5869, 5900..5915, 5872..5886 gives -0.3 angstroms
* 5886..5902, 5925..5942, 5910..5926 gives -1.1 angstroms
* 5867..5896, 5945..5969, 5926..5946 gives -0.6 angstroms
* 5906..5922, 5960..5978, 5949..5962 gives 0.0 angstroms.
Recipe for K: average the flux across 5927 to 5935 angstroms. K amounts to 4.38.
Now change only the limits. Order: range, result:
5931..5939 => 4.35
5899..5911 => 4.1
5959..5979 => 4.35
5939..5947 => 4.44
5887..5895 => 3.33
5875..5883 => 4.16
